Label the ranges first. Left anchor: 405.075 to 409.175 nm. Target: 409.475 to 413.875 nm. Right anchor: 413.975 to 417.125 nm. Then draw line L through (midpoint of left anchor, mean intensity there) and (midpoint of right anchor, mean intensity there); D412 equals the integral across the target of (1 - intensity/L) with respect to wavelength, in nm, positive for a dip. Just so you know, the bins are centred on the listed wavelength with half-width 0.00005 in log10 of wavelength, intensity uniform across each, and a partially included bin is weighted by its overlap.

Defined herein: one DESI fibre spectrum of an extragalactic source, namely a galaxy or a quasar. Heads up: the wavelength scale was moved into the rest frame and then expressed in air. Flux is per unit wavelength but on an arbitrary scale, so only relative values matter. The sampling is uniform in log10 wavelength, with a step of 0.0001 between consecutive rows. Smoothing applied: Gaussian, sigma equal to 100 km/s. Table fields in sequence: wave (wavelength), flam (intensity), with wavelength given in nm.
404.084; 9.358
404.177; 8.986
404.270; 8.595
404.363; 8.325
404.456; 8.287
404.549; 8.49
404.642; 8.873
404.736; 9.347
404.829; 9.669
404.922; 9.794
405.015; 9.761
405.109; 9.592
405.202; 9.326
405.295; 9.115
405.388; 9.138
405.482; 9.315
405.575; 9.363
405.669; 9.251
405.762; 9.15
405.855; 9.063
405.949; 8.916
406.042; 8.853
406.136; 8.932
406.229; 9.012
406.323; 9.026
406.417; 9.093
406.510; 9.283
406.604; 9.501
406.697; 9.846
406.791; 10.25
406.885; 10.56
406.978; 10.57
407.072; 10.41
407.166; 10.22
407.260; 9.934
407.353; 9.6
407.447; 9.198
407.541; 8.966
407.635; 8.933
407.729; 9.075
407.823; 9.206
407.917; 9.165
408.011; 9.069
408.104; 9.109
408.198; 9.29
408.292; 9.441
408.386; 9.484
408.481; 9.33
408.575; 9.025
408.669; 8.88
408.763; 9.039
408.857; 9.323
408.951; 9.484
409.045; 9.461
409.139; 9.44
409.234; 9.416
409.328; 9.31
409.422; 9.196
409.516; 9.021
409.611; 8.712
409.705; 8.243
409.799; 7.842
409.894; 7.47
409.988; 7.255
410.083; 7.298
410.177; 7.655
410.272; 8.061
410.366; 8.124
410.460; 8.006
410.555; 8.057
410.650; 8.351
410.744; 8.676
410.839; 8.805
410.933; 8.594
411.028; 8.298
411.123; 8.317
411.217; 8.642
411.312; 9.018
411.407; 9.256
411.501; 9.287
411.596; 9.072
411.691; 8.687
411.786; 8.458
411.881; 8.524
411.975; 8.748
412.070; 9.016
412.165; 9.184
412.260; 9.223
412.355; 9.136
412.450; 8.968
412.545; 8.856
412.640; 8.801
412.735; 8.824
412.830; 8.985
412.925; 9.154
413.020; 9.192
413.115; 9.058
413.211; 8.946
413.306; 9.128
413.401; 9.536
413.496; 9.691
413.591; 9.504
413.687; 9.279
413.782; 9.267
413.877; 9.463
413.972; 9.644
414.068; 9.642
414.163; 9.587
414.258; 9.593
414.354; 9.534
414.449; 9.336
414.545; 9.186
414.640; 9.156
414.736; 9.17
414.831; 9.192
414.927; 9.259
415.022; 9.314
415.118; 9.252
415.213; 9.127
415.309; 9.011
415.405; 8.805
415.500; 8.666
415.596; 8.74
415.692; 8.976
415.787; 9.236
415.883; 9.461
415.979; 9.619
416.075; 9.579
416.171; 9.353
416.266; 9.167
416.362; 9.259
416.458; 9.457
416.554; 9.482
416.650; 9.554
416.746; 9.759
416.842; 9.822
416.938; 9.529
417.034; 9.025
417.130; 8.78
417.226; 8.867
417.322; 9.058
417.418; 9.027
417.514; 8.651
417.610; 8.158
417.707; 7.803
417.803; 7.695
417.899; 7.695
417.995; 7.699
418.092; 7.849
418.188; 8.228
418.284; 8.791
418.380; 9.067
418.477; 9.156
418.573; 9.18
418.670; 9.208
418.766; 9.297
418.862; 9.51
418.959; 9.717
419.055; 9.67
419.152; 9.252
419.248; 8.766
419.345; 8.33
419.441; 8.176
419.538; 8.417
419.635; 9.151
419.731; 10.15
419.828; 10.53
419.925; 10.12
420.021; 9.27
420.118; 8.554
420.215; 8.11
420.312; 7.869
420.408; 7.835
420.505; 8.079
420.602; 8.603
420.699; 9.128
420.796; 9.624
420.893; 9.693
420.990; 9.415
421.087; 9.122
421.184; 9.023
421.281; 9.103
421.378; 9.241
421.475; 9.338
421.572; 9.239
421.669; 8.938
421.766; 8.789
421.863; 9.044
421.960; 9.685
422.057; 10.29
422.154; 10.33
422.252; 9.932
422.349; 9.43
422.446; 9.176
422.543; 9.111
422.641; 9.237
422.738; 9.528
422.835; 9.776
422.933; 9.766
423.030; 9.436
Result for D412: 0.29 nm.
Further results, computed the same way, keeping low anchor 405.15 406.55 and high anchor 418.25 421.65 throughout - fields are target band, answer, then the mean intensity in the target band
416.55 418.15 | 0.07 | 8.71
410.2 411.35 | 0.09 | 8.39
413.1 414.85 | -0.05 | 9.37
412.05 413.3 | 0.01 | 9.03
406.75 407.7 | -0.08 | 9.84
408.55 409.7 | -0.01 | 9.16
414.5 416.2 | -0.01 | 9.17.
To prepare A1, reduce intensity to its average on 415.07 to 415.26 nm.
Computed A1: 9.21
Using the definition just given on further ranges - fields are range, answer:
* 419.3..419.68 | 8.51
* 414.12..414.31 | 9.58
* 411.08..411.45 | 8.81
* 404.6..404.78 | 9.07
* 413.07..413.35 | 9.02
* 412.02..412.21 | 9.08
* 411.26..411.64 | 9.15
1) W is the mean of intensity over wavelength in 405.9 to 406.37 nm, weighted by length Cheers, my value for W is 8.94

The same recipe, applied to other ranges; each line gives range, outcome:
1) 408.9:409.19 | 9.45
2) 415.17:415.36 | 9.03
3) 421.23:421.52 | 9.23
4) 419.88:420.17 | 9.3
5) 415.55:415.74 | 8.88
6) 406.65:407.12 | 10.3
